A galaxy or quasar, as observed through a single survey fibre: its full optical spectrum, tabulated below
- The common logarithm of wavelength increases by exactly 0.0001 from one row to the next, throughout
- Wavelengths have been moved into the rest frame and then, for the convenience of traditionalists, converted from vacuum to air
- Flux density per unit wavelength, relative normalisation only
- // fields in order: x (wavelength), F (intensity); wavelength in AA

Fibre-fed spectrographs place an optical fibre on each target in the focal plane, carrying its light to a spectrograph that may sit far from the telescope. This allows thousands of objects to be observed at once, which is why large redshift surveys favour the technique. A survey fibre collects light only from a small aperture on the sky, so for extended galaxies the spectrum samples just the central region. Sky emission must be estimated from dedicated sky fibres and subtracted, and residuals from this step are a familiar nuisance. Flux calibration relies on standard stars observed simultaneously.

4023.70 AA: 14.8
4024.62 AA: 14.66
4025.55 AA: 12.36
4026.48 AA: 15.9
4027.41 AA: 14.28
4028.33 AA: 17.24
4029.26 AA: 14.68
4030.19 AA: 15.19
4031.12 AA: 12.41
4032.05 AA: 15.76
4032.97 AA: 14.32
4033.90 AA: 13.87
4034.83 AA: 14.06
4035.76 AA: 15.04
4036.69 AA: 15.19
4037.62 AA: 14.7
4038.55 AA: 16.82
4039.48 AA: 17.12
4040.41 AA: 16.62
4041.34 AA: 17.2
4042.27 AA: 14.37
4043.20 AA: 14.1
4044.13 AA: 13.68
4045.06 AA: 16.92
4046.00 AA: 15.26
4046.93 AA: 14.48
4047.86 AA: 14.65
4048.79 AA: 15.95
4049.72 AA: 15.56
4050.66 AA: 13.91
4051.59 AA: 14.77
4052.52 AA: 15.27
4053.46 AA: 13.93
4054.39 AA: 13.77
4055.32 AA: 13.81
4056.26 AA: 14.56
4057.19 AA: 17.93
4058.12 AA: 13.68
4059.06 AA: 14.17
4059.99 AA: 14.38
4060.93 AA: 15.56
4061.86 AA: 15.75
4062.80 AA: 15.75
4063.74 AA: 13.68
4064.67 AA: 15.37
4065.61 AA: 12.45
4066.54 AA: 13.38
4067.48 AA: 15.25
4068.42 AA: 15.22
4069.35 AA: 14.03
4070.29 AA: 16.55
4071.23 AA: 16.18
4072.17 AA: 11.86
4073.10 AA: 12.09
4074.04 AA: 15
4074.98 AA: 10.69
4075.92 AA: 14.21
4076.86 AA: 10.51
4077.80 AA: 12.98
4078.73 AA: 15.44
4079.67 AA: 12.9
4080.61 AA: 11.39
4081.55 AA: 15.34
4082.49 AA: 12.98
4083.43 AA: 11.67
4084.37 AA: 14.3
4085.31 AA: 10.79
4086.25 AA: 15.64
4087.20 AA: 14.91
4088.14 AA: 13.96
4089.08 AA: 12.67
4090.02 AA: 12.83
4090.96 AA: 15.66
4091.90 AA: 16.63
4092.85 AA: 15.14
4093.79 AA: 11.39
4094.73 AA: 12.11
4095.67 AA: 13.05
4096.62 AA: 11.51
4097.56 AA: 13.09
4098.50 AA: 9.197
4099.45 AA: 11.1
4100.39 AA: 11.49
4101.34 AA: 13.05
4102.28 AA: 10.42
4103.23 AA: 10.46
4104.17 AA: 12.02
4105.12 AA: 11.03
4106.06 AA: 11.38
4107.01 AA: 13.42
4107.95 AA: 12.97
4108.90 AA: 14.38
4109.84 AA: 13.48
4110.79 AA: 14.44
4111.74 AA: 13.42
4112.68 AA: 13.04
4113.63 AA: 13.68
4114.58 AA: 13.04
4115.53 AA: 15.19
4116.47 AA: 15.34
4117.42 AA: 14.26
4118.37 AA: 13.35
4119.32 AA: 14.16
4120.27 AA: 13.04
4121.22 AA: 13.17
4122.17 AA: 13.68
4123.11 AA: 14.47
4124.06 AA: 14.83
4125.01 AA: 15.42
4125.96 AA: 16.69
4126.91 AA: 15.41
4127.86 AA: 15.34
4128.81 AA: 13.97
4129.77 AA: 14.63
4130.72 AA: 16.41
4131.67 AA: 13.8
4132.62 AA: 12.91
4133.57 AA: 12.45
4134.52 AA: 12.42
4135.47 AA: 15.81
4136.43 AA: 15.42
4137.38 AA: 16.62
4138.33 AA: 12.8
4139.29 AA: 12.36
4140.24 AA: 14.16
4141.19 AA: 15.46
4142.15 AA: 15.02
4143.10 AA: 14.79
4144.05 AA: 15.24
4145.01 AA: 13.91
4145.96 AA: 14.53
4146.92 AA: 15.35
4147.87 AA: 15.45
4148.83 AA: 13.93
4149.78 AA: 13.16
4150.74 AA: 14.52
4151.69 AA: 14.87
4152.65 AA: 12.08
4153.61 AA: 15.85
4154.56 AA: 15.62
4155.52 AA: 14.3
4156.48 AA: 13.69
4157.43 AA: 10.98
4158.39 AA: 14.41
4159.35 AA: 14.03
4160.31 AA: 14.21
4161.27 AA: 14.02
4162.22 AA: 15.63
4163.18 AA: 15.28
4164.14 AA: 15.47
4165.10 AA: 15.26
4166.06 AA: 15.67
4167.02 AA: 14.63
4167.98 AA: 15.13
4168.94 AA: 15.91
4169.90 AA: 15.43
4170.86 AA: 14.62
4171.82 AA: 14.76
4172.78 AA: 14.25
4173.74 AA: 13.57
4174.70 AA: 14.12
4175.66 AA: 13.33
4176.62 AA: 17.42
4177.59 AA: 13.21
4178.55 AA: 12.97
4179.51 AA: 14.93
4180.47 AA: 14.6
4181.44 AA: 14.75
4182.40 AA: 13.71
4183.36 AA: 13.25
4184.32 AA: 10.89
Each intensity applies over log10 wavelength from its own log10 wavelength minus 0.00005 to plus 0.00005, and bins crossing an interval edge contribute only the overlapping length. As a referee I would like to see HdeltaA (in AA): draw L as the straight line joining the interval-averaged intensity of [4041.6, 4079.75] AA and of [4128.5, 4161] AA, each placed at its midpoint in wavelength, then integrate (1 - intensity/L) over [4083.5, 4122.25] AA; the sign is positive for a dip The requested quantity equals 3.4 AA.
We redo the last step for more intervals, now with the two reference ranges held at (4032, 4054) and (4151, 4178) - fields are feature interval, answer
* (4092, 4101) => 1.6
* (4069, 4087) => 1.9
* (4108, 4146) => 1.1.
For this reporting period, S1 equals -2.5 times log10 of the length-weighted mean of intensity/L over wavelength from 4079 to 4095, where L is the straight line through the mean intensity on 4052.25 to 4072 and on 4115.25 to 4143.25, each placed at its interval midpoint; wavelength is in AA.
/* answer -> 0.08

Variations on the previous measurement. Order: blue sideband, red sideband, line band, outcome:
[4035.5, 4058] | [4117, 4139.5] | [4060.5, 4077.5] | 0.07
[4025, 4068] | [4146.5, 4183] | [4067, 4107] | 0.13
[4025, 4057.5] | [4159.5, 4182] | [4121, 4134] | 0.02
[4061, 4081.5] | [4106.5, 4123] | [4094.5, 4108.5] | 0.18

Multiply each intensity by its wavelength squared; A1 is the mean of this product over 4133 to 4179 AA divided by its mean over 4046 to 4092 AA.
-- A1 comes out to 1.1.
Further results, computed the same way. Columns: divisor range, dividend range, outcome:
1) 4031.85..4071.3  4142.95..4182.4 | 1.02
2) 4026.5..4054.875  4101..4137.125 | 0.95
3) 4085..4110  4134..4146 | 1.16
